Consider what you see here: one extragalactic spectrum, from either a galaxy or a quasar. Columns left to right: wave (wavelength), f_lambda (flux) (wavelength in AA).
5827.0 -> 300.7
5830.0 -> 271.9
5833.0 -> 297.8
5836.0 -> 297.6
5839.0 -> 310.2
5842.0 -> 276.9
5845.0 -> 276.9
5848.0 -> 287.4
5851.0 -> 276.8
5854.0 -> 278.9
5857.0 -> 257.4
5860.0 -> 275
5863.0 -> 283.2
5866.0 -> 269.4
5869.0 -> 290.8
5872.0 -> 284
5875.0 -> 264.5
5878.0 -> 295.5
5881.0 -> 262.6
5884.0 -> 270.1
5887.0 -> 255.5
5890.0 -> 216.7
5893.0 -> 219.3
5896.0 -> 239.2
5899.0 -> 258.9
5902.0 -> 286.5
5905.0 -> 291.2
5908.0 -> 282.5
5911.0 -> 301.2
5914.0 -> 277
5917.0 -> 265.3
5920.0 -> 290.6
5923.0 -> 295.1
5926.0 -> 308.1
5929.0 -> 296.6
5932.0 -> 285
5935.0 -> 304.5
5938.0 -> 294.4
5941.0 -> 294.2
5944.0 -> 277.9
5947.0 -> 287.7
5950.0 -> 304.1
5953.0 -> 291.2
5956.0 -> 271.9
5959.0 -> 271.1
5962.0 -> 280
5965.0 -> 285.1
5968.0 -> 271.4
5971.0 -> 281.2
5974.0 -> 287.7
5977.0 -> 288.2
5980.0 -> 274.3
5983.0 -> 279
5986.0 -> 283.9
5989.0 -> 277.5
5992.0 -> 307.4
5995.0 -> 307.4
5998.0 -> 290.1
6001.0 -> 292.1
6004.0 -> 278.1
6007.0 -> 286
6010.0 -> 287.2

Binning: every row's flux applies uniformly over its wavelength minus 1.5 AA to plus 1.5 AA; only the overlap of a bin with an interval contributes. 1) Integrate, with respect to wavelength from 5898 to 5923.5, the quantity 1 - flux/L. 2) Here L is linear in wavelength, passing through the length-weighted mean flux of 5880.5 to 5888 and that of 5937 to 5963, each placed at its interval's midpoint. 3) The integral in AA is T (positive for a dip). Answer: -1.0 AA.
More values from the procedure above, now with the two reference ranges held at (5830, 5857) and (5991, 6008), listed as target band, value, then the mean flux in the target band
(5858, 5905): 3.5 AA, 266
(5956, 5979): 0.9 AA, 280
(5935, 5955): -0.1 AA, 292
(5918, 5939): -0.4 AA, 296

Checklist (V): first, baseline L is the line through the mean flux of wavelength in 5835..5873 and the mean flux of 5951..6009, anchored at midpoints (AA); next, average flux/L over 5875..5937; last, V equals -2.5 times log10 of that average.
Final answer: 0.031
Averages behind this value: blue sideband 282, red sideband 285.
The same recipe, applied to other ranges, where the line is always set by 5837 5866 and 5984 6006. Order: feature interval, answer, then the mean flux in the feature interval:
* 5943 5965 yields 0.01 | 284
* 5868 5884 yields 0.01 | 278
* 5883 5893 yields 0.17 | 242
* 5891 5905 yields 0.12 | 254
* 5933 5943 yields -0.04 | 296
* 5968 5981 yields 0.03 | 282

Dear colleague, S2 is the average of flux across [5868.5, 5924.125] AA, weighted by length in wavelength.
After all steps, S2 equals 270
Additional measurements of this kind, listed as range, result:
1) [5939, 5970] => 284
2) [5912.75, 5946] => 290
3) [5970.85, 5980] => 284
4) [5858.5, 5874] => 280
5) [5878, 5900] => 249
